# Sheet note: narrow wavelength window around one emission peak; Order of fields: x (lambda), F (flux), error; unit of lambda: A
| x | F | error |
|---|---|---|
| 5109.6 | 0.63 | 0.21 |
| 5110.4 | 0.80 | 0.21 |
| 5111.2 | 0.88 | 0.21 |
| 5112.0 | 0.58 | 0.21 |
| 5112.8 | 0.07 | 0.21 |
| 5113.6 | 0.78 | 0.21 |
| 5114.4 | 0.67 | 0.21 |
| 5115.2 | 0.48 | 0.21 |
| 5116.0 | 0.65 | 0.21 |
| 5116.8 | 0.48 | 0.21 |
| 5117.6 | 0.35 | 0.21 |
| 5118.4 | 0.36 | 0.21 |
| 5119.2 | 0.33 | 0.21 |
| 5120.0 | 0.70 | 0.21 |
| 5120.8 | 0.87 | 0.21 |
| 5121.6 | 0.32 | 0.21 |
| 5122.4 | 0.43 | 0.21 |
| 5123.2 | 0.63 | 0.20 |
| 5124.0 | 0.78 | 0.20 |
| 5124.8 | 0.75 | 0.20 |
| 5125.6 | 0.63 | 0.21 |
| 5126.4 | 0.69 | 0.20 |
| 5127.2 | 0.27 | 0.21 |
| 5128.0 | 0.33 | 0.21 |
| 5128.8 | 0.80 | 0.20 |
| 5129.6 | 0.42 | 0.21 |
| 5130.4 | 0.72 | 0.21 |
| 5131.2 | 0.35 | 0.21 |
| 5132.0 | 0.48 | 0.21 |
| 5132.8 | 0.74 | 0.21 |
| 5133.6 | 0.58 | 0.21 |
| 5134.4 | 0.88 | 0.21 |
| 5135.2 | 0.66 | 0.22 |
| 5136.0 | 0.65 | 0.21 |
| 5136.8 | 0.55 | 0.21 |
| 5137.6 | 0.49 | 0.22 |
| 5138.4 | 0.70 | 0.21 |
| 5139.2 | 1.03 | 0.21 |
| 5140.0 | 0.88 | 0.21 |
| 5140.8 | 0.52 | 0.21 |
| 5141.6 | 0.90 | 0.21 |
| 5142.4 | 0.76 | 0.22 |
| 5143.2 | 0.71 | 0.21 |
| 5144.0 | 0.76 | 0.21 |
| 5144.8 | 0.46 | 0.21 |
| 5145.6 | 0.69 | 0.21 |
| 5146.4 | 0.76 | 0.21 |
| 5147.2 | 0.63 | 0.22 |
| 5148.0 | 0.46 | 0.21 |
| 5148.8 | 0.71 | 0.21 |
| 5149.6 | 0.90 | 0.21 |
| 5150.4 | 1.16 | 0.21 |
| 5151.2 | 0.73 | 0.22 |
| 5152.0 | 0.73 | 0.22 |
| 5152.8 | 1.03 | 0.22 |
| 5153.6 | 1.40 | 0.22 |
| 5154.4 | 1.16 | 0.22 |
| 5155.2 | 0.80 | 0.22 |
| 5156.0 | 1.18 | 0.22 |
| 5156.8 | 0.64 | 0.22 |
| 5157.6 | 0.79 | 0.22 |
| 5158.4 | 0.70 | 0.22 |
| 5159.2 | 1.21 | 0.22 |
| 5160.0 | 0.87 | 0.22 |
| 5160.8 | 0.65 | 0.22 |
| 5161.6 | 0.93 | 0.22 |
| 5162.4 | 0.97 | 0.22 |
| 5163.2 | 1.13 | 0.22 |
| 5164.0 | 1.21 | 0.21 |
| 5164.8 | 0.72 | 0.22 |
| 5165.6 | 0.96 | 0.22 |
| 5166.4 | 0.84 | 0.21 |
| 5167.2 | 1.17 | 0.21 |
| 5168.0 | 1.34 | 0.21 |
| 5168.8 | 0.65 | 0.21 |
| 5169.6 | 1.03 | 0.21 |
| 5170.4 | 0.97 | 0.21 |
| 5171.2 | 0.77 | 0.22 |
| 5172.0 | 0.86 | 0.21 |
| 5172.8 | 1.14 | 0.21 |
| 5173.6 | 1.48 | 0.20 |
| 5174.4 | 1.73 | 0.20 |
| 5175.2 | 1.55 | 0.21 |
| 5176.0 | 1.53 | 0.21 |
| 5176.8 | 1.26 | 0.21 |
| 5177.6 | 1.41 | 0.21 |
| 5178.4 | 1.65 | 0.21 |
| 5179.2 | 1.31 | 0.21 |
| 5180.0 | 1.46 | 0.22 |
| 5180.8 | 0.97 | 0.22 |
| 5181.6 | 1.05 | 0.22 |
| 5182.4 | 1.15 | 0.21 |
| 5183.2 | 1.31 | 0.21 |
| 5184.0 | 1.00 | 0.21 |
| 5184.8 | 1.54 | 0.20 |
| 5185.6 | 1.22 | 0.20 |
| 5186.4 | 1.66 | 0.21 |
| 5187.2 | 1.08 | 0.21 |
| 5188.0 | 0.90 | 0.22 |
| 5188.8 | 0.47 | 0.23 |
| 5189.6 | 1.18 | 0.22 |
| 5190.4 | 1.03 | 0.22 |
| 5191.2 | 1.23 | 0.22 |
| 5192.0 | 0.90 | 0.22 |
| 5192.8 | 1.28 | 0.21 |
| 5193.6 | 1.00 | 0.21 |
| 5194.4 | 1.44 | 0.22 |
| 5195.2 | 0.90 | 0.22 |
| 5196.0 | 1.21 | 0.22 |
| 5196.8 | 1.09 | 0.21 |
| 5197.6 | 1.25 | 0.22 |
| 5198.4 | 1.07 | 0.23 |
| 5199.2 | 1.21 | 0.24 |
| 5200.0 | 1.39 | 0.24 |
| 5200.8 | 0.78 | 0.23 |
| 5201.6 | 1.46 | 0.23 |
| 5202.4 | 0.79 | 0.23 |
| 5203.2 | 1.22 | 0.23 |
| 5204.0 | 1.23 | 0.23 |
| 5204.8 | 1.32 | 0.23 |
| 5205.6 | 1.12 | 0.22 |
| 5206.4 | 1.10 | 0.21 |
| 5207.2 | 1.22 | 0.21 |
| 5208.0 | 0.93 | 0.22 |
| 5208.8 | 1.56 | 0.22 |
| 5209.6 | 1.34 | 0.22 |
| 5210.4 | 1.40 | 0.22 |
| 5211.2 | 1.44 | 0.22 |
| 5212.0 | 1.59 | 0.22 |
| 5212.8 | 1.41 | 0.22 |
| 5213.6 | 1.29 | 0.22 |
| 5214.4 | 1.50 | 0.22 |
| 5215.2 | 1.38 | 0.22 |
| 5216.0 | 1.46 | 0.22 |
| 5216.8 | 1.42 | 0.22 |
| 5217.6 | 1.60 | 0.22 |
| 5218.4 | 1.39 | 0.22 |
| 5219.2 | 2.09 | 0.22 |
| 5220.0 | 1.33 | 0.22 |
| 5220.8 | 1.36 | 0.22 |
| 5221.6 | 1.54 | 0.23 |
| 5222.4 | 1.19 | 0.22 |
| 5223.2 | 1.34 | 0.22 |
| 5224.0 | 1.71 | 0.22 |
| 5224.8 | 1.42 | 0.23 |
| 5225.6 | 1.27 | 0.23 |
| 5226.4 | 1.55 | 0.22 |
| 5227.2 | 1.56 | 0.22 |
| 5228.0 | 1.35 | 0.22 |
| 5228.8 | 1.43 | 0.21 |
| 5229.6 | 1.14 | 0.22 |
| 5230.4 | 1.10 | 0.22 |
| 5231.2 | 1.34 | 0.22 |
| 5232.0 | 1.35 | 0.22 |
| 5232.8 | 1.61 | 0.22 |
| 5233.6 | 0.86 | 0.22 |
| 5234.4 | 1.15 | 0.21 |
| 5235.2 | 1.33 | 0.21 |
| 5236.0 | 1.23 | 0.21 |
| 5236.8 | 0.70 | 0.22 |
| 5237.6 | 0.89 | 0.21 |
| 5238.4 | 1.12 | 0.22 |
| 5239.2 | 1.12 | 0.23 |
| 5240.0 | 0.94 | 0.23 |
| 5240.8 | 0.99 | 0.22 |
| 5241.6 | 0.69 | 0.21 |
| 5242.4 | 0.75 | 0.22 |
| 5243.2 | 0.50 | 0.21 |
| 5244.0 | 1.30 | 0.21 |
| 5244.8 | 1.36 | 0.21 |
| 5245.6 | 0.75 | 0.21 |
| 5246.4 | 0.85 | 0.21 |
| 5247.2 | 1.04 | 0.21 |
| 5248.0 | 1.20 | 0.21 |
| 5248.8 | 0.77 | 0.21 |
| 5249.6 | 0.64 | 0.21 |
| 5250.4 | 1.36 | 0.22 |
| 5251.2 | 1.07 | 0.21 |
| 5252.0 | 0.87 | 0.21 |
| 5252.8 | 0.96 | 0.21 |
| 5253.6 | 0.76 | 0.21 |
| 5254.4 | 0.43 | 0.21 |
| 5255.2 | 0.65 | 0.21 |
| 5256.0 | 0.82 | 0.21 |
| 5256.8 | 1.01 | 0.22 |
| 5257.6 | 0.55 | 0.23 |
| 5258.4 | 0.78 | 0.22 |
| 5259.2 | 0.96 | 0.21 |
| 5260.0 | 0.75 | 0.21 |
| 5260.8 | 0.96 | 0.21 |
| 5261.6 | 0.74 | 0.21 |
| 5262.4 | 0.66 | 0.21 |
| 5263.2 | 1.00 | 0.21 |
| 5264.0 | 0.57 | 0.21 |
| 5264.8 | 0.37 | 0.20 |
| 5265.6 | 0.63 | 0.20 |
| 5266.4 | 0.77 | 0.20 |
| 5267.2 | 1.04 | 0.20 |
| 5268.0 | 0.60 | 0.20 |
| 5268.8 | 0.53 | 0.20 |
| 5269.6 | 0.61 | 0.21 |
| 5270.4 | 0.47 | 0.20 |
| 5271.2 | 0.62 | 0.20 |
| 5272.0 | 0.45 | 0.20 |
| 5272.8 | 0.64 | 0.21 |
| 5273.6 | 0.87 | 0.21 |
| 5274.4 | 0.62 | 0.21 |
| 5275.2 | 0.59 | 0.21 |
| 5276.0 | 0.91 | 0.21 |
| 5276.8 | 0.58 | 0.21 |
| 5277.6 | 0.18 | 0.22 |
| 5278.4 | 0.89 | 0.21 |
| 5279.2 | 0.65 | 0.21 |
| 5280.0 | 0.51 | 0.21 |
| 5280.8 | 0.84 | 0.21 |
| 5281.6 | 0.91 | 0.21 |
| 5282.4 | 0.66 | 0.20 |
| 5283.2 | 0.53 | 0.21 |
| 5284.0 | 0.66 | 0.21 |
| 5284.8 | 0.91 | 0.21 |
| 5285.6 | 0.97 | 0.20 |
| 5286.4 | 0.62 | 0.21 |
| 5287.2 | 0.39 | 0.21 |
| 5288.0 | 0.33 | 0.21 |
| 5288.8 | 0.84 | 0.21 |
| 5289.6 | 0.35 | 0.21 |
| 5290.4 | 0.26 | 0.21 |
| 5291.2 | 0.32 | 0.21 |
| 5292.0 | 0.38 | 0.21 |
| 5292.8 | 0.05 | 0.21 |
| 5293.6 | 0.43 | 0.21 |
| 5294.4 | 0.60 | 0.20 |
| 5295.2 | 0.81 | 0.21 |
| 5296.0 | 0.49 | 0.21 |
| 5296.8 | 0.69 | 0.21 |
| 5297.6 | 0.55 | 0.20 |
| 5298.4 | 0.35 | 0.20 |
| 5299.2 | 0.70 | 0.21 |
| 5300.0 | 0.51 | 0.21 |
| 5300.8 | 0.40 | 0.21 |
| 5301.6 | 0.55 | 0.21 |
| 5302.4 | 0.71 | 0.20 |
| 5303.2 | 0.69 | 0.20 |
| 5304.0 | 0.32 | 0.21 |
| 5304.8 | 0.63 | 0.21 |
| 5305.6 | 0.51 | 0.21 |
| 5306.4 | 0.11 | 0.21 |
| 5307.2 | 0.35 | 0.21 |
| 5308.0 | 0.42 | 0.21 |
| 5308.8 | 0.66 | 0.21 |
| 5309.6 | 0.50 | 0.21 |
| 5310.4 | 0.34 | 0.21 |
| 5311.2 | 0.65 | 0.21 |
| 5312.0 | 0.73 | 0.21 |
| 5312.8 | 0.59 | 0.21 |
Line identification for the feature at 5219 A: C III]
